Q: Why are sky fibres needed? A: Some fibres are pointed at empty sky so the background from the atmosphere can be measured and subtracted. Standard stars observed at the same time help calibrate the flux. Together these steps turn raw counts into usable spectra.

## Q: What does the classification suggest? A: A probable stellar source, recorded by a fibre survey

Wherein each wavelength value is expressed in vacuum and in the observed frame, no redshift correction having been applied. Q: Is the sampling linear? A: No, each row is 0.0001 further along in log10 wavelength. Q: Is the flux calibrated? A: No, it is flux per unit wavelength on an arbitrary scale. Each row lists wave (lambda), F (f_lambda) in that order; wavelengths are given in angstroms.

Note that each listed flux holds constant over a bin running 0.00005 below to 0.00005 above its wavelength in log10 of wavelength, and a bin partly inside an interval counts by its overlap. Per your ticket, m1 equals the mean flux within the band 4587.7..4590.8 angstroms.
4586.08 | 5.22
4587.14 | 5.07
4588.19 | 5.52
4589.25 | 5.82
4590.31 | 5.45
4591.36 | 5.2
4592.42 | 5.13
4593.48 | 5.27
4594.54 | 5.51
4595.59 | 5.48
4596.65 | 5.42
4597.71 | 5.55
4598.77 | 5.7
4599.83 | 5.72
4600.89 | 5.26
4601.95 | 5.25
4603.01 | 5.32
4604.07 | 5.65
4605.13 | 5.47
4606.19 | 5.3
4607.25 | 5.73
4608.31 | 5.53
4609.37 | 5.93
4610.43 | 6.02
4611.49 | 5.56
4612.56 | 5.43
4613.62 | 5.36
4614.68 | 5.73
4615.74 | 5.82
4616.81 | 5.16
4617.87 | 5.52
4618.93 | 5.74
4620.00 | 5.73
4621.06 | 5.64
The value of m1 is 5.59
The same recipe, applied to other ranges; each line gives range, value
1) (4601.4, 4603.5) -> 5.28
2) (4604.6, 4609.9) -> 5.6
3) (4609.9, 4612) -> 5.8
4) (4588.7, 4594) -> 5.37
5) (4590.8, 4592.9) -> 5.18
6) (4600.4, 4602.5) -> 5.25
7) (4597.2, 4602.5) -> 5.49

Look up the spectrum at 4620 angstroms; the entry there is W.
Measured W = 5.73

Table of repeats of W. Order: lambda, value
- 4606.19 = 5.3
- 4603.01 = 5.32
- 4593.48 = 5.27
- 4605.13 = 5.47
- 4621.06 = 5.64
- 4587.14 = 5.07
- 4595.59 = 5.48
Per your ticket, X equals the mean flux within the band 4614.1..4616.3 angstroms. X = 5.75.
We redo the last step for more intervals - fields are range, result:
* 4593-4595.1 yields 5.41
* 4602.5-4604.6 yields 5.49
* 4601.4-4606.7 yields 5.4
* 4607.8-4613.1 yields 5.69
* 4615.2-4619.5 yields 5.56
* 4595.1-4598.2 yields 5.48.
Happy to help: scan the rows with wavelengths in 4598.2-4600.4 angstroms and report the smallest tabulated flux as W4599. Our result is 5.7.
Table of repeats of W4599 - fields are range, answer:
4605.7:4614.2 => 5.3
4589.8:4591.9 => 5.2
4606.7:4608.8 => 5.53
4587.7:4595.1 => 5.13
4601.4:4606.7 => 5.25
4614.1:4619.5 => 5.16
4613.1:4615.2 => 5.36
